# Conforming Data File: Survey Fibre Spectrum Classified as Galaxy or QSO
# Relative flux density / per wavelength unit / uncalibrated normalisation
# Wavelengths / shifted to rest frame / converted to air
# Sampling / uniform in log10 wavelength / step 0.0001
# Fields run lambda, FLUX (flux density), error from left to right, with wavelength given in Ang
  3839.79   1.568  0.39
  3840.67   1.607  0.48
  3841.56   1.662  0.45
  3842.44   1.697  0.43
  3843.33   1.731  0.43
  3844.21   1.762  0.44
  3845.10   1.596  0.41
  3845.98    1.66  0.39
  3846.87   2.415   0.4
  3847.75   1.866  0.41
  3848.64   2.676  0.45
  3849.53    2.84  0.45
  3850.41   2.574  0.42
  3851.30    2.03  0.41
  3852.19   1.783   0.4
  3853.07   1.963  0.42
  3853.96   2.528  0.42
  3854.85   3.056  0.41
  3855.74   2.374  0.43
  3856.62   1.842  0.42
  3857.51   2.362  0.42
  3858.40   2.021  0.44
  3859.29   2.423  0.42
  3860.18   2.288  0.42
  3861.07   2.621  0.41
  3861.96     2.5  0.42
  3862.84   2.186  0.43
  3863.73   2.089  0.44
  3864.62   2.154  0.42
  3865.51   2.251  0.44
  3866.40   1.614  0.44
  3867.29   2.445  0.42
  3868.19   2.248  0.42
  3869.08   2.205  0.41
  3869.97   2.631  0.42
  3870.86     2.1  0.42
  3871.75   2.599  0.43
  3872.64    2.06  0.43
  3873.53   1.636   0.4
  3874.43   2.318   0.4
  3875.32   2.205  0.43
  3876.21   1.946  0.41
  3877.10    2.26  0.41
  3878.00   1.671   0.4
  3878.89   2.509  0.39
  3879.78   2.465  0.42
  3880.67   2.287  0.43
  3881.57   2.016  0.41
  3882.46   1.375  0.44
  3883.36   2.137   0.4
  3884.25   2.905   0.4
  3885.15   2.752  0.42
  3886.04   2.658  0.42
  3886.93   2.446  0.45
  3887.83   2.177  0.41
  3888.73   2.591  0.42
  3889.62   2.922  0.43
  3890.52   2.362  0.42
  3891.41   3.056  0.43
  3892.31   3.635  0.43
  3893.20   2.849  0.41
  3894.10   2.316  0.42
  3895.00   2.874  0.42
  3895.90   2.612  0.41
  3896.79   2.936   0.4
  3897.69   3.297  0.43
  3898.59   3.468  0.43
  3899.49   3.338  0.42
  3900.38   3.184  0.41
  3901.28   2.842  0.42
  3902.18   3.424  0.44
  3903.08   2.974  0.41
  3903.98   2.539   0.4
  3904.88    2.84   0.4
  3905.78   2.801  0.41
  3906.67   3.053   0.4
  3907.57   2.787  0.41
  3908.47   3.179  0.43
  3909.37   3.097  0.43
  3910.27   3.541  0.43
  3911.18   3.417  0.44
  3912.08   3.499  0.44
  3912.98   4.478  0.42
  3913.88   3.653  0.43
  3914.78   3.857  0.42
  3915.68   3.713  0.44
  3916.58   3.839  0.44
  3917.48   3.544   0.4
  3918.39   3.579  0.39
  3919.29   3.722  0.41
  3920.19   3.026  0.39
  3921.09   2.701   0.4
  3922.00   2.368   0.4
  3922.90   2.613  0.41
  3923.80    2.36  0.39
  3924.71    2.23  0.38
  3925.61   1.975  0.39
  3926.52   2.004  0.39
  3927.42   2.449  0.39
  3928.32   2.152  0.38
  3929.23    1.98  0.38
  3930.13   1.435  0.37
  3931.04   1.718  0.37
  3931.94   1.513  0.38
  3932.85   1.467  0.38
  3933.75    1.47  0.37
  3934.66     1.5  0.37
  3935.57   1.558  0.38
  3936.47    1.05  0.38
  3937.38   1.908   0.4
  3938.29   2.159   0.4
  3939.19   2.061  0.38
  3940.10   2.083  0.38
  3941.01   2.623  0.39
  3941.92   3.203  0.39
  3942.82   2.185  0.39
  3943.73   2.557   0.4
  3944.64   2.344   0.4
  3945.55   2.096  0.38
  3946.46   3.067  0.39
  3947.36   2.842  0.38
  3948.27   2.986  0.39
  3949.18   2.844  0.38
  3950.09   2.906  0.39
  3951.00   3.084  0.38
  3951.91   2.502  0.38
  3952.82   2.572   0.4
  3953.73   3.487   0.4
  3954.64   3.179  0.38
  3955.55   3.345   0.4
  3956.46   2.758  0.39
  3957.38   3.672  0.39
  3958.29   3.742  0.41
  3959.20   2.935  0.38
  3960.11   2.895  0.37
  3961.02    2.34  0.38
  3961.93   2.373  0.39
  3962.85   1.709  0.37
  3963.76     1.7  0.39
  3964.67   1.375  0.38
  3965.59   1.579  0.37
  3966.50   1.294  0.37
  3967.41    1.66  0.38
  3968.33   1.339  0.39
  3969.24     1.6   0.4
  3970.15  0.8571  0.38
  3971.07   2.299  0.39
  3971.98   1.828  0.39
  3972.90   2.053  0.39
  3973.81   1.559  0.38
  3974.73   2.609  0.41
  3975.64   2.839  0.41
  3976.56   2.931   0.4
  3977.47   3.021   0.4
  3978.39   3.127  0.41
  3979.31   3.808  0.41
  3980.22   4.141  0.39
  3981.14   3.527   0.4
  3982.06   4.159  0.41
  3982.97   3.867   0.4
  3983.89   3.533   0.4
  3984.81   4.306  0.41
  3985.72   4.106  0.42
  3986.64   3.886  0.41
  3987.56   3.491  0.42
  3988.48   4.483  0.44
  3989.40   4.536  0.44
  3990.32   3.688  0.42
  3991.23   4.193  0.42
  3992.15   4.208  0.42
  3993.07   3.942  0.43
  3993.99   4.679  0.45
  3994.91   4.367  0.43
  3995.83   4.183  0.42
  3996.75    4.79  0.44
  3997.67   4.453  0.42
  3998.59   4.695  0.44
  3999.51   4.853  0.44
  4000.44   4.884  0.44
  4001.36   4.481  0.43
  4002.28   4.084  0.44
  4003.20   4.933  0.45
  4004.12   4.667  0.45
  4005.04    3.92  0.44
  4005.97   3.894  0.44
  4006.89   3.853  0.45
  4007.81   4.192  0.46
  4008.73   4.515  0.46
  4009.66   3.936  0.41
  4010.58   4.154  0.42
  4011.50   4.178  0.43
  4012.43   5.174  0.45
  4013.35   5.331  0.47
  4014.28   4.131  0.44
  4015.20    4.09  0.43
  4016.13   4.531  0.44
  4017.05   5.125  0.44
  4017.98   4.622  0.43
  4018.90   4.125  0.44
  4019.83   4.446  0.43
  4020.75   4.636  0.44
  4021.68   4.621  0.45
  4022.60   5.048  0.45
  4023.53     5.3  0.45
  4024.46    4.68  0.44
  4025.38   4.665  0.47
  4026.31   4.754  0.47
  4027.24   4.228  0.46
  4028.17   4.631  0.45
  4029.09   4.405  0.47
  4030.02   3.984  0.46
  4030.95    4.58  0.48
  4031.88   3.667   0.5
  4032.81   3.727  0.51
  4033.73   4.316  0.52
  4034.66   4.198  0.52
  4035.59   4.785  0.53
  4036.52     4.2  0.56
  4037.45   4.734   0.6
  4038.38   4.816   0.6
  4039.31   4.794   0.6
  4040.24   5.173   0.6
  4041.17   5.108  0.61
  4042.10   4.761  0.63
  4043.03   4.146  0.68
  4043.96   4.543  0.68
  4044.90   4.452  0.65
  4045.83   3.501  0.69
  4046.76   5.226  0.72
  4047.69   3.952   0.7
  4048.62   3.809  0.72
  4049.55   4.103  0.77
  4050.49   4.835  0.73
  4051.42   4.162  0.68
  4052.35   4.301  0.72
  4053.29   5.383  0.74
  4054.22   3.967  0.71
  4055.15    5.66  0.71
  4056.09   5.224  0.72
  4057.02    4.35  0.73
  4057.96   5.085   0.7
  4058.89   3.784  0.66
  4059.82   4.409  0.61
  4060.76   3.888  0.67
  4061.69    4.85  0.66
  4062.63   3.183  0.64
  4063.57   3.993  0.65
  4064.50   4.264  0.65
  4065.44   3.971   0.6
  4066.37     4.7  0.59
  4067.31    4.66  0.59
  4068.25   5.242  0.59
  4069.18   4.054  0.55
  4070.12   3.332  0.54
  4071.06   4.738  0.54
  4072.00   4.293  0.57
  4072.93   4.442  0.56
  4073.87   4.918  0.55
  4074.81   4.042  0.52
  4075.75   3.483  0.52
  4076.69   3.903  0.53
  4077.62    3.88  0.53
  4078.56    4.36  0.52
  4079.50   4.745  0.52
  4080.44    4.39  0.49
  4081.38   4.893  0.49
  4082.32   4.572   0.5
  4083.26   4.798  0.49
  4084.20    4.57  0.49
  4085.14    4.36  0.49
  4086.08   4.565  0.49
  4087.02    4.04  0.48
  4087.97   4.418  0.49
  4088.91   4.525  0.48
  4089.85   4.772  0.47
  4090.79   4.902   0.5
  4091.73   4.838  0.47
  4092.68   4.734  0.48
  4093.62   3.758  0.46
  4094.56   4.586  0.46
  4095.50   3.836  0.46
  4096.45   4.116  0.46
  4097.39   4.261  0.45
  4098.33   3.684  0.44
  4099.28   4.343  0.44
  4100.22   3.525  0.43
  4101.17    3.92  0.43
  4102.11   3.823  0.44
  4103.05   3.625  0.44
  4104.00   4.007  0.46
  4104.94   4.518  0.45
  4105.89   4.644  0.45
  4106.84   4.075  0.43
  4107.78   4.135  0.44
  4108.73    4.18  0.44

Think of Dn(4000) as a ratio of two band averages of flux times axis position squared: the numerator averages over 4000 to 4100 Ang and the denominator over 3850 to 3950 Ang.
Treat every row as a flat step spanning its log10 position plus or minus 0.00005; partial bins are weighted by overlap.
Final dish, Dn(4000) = 1.9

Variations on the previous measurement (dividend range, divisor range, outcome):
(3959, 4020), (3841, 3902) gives 1.60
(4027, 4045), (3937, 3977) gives 1.93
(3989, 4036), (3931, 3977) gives 2.00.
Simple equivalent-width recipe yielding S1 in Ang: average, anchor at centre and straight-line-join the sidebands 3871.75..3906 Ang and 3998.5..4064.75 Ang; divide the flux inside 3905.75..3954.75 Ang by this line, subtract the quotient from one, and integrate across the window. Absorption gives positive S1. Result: 7.2 Ang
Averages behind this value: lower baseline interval 2.6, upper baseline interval 4.47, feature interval 2.65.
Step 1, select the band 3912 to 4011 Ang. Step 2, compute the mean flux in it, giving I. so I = 3.04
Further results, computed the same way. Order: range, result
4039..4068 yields 4.46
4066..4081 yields 4.32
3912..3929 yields 3.02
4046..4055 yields 4.43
